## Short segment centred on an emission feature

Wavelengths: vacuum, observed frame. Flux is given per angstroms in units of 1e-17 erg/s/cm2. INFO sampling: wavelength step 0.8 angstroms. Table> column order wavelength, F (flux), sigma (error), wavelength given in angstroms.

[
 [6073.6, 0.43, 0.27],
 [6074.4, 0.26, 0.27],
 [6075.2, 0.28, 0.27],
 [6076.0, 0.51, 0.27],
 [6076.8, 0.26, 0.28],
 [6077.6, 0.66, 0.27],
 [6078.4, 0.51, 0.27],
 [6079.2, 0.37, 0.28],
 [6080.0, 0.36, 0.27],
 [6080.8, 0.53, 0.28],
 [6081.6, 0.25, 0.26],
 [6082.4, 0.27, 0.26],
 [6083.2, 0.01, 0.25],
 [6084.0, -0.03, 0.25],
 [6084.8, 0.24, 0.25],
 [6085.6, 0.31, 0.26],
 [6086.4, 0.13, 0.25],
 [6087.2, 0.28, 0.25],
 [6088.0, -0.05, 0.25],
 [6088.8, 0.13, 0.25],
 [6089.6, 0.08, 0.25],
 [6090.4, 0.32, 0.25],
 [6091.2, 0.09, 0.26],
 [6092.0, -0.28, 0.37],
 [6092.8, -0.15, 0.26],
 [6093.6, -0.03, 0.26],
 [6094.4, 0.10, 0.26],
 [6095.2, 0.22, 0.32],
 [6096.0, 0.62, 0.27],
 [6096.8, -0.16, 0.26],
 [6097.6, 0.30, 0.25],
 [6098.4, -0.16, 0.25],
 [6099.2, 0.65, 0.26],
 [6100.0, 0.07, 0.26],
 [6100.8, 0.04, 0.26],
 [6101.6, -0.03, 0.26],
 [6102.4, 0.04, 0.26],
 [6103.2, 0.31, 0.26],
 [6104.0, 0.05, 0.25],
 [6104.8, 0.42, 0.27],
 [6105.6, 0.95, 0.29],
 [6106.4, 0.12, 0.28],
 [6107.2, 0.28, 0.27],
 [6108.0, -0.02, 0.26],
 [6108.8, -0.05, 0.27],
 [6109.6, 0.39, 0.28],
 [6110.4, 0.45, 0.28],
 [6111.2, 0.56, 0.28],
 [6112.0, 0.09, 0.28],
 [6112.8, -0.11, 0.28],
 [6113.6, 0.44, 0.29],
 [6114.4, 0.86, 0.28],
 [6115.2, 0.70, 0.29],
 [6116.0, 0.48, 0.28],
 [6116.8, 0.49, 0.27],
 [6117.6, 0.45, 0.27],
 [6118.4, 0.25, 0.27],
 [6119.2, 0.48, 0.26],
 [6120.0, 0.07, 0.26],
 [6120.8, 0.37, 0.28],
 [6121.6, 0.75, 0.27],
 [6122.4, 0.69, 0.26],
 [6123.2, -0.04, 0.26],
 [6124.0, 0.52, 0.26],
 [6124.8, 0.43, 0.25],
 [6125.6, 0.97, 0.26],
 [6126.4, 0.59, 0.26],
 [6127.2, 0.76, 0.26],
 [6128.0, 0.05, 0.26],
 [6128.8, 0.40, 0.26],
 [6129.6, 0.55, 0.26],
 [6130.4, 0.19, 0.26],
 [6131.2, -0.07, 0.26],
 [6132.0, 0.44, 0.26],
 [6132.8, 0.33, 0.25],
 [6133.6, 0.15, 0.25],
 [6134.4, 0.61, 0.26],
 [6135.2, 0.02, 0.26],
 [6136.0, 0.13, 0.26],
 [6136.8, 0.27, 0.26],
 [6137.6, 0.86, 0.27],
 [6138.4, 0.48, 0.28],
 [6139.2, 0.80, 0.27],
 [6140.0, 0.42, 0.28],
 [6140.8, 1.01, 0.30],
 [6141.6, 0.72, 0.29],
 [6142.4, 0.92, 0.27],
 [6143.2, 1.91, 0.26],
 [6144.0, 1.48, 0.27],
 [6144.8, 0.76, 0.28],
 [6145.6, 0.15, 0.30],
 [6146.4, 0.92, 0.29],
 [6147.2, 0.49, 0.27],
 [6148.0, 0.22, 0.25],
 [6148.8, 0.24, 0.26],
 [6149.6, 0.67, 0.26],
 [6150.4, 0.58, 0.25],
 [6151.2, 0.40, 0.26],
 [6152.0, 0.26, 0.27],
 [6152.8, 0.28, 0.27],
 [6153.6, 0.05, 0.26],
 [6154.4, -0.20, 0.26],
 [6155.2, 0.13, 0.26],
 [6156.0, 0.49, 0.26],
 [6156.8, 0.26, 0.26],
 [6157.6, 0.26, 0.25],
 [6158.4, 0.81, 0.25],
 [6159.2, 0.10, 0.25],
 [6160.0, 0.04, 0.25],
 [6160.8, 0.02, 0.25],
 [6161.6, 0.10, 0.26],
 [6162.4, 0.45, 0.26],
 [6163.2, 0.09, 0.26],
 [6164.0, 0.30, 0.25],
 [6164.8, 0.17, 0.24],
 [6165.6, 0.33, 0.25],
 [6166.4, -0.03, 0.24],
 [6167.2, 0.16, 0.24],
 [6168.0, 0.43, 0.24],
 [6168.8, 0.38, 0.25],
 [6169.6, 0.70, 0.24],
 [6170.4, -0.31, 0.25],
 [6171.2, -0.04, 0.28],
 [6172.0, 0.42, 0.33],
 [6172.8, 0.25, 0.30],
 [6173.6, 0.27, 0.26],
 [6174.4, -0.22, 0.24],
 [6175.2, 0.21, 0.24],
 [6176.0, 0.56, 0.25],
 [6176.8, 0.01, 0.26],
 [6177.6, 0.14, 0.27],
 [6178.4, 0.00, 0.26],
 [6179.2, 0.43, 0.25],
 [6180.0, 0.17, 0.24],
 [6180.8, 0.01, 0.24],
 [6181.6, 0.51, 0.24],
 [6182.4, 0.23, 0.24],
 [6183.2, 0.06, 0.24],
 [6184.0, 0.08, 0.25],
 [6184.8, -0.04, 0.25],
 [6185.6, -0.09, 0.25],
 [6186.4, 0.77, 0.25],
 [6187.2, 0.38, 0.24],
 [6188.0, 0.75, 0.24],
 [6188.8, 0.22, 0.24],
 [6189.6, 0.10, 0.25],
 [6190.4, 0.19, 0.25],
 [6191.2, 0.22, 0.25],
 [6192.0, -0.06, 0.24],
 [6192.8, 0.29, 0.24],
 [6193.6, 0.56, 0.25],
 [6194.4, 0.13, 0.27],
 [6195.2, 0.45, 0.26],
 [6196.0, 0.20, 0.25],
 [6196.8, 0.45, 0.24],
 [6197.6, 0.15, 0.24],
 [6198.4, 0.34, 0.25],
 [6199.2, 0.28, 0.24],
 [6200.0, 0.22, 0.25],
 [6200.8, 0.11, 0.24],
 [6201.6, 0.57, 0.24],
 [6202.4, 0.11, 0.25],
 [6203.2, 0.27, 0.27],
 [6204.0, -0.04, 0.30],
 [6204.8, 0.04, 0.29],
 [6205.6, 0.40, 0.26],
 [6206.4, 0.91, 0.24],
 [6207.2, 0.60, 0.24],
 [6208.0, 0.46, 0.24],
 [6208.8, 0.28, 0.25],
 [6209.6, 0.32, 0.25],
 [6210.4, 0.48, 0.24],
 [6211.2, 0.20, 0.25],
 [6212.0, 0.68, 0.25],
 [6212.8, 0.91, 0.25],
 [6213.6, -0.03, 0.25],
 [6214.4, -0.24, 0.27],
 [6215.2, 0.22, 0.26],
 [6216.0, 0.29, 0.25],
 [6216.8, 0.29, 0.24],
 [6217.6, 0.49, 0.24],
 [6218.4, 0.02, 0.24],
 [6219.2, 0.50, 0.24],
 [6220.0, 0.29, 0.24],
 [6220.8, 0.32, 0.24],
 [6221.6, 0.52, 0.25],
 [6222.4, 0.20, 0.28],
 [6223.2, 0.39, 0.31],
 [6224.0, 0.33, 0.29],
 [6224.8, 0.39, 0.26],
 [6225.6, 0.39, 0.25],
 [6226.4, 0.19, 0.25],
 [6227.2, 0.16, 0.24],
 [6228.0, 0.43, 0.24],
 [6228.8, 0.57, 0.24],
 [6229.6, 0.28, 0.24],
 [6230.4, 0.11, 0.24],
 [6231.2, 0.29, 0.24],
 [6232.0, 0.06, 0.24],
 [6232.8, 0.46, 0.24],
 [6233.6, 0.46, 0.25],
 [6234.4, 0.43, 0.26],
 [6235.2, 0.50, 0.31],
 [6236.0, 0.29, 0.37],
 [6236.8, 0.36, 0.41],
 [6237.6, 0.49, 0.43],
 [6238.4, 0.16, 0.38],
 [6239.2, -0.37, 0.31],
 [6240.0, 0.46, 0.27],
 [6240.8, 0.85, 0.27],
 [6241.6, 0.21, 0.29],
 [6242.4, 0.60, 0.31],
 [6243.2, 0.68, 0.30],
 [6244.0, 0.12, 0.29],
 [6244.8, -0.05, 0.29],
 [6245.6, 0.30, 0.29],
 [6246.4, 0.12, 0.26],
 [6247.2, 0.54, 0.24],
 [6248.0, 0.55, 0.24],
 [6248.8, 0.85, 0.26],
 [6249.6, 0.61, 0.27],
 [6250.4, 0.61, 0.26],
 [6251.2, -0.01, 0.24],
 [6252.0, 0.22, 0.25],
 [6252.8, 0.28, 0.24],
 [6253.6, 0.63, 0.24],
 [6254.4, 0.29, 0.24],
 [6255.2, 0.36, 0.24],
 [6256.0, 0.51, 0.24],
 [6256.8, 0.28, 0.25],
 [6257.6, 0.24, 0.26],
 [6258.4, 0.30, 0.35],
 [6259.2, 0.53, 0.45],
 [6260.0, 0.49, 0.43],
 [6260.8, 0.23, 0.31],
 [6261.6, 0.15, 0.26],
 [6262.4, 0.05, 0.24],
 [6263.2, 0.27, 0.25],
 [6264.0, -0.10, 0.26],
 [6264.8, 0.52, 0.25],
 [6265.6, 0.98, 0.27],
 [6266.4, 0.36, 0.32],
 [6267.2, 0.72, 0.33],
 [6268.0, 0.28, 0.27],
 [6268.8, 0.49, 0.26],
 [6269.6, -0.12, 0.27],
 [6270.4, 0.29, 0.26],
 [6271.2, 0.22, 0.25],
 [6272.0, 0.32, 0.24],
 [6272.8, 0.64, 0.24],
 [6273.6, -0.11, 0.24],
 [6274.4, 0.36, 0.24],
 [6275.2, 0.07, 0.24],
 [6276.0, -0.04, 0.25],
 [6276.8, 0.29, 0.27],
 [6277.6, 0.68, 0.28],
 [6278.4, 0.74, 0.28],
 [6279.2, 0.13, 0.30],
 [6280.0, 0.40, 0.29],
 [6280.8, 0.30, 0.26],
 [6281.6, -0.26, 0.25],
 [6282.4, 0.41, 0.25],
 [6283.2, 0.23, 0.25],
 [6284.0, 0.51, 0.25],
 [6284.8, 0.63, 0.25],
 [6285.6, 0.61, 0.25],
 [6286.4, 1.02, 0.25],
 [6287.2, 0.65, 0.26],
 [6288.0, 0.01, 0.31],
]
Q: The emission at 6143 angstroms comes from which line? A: [O II]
